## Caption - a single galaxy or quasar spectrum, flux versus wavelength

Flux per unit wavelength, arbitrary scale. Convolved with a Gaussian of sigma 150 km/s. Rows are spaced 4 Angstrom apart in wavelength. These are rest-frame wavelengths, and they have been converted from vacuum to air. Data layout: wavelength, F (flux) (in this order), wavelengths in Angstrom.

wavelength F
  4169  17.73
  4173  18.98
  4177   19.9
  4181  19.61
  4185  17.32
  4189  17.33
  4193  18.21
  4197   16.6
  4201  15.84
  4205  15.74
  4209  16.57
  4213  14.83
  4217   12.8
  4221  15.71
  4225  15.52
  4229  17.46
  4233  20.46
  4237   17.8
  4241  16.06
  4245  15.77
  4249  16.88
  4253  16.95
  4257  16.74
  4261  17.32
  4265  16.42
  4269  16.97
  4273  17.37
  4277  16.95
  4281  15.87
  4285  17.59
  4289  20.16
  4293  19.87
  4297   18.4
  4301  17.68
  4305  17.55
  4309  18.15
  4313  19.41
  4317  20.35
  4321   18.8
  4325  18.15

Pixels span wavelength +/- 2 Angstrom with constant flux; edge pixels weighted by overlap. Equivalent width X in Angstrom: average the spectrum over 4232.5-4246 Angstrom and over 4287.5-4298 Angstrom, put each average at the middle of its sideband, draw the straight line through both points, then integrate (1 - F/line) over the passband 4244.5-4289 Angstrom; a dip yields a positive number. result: 3.6 Angstrom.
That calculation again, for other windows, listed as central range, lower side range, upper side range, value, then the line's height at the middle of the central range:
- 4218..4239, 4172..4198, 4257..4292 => 0.80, 17.9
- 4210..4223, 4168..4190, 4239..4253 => 2.04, 17.3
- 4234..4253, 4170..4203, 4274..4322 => 1.37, 18.2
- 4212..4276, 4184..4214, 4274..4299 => 2.86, 17.4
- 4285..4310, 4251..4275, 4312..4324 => -0.12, 18.5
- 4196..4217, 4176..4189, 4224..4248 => 2.82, 18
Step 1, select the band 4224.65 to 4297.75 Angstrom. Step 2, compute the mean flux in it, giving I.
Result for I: 17.4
